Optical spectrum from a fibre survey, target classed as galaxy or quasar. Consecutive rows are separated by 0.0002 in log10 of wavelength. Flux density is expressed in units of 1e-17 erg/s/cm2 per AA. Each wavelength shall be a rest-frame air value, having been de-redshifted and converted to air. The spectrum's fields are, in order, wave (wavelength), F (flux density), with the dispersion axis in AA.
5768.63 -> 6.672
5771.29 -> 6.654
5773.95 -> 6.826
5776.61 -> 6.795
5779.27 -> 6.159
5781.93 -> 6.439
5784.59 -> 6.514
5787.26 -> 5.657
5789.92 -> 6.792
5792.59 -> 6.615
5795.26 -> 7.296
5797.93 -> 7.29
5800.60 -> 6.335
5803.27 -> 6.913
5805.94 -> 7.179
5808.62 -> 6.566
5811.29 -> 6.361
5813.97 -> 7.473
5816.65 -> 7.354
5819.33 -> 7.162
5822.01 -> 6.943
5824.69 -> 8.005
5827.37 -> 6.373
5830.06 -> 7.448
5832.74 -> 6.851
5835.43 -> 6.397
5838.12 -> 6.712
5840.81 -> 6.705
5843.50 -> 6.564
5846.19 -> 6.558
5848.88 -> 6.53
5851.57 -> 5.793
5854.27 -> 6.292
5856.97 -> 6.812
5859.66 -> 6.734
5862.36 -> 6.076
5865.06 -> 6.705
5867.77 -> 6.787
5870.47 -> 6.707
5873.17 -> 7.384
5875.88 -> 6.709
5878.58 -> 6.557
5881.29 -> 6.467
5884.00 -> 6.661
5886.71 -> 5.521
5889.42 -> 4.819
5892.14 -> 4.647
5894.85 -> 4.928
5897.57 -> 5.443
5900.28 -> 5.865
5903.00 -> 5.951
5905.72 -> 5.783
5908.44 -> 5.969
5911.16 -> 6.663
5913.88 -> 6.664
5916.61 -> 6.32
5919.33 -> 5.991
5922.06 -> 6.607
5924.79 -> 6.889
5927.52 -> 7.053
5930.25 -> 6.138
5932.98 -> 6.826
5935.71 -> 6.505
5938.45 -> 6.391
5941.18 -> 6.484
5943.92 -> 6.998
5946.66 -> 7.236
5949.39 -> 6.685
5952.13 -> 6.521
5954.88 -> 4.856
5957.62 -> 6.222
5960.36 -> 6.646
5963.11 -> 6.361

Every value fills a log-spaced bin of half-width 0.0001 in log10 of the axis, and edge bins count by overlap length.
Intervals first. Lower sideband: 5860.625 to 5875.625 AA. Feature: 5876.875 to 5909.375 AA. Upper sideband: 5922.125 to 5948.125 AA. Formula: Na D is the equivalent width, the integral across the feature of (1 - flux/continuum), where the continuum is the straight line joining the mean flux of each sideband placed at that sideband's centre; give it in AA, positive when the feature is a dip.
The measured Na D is 4.8 AA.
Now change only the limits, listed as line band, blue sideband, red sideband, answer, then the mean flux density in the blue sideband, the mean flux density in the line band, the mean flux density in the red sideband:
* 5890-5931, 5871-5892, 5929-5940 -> 2.1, 6.22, 6.04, 6.47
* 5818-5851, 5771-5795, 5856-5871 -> -1.2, 6.52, 6.83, 6.63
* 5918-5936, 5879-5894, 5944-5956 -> -1.3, 5.66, 6.58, 6.43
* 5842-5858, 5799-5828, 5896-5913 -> 0.4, 6.99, 6.42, 5.96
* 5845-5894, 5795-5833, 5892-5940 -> 2.0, 7.04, 6.3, 6.19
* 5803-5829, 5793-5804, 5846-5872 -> -0.9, 6.93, 7.04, 6.5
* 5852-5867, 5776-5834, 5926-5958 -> 0.5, 6.84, 6.49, 6.5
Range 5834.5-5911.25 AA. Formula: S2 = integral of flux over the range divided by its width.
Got 6.22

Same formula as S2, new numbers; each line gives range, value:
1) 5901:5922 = 6.21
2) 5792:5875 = 6.8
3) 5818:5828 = 7.18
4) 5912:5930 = 6.56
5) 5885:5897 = 5.06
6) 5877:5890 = 6.09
